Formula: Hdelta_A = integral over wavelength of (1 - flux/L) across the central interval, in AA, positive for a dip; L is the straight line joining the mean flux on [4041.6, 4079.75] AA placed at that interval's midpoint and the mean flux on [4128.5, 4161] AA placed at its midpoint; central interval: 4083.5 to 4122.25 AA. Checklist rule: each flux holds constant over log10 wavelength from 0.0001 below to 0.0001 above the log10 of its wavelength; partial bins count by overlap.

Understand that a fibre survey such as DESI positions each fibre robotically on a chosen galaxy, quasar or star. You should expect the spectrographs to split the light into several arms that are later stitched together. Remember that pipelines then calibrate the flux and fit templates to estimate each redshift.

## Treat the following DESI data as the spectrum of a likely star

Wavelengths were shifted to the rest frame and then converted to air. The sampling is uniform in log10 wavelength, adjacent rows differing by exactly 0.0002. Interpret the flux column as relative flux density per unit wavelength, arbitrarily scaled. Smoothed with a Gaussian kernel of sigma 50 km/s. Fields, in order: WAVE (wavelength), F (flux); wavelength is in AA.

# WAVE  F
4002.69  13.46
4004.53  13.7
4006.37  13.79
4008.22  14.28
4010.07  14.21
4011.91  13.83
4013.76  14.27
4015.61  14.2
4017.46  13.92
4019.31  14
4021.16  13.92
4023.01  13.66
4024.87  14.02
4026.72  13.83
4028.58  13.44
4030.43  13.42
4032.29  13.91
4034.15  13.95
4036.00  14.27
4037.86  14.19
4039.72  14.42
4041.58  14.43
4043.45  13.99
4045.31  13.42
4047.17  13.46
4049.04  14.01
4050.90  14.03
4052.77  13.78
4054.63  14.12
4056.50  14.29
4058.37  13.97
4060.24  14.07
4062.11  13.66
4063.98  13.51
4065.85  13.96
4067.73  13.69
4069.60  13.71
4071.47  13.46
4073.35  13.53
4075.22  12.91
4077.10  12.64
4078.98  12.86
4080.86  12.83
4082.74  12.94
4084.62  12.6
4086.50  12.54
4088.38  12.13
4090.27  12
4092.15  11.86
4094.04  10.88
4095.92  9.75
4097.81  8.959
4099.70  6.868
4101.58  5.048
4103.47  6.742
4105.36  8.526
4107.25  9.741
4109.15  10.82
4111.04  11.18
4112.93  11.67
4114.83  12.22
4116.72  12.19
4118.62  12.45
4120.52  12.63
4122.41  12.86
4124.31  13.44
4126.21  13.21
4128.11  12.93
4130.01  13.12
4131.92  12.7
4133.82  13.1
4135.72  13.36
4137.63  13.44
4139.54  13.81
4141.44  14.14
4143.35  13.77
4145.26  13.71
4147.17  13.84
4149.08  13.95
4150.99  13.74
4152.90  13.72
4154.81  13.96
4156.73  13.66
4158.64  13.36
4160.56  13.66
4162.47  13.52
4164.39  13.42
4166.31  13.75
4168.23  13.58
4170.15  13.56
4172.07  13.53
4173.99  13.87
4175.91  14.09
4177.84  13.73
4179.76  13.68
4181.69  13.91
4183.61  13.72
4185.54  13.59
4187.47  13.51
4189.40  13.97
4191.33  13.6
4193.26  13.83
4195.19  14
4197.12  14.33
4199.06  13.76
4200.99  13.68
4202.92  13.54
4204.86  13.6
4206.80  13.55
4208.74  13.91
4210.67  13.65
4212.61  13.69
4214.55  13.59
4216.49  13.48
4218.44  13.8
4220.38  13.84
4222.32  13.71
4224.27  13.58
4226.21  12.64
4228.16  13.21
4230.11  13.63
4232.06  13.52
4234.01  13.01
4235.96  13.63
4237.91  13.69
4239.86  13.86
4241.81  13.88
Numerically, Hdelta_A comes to 8.6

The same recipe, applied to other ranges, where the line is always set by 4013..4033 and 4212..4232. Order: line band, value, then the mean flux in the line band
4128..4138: 0.41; 13.1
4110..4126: 1.56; 12.4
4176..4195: -0.25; 13.8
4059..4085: 0.84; 13.3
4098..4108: 4.57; 7.46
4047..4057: -0.11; 14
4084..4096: 1.71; 11.8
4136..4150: -0.14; 13.8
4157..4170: 0.06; 13.6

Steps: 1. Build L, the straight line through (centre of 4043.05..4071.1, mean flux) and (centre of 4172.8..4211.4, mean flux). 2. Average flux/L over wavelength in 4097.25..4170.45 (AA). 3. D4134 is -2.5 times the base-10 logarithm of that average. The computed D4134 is 0.12 mag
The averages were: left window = 13.8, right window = 13.8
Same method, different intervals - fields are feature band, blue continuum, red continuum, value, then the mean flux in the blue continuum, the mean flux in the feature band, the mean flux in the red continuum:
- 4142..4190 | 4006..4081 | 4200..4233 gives -0.01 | 13.8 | 13.7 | 13.6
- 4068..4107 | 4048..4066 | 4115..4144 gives 0.22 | 13.9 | 11.2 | 13.1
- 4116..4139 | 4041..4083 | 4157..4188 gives 0.05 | 13.6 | 13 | 13.7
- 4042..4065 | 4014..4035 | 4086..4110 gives -0.14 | 13.9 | 13.9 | 9.62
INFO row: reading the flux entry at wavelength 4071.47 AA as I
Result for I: 13.46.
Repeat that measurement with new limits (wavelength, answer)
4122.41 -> 12.86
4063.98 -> 13.51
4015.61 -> 14.2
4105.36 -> 8.526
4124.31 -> 13.44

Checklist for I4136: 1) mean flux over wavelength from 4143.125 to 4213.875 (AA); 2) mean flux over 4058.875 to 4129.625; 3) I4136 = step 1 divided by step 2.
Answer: 1.16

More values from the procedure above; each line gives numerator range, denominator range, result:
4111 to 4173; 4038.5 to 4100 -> 1.03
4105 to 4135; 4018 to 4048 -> 0.87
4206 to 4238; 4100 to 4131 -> 1.22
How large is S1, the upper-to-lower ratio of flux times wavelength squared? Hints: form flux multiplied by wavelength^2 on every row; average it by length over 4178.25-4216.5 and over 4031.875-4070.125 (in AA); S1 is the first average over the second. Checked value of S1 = 1.06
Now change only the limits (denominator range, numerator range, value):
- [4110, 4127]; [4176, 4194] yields 1.14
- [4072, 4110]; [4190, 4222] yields 1.34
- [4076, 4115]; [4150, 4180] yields 1.33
